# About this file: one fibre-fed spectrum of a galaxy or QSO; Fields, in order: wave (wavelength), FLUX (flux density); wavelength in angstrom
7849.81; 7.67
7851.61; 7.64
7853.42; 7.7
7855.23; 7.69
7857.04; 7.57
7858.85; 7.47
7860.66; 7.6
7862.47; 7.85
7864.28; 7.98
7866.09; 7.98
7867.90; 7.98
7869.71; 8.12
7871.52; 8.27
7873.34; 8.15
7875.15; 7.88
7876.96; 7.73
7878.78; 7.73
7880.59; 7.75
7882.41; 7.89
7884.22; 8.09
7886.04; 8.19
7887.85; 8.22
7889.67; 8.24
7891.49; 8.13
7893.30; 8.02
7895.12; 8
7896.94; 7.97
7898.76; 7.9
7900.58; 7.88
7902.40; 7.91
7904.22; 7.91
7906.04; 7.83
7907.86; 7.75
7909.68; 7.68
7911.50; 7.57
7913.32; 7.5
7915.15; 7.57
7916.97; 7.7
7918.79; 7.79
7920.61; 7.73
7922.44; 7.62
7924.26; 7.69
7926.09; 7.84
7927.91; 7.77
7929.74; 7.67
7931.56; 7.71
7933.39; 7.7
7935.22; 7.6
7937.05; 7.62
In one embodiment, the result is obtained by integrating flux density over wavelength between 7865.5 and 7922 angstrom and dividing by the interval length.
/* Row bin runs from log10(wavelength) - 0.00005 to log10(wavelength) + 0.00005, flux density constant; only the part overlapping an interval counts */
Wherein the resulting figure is 7.9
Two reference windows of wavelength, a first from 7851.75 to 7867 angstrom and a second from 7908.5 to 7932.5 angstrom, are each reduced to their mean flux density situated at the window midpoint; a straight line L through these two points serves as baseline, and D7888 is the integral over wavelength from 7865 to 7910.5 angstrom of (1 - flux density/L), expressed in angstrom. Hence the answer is -1.6 angstrom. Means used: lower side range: 7.72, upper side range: 7.68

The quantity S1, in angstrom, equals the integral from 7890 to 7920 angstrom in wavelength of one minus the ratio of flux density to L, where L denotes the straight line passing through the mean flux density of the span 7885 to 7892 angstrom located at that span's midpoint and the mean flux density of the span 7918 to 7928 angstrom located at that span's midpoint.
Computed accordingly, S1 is 0.56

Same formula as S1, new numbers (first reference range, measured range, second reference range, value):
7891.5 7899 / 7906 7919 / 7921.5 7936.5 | 0.3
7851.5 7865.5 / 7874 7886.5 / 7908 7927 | -0.3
